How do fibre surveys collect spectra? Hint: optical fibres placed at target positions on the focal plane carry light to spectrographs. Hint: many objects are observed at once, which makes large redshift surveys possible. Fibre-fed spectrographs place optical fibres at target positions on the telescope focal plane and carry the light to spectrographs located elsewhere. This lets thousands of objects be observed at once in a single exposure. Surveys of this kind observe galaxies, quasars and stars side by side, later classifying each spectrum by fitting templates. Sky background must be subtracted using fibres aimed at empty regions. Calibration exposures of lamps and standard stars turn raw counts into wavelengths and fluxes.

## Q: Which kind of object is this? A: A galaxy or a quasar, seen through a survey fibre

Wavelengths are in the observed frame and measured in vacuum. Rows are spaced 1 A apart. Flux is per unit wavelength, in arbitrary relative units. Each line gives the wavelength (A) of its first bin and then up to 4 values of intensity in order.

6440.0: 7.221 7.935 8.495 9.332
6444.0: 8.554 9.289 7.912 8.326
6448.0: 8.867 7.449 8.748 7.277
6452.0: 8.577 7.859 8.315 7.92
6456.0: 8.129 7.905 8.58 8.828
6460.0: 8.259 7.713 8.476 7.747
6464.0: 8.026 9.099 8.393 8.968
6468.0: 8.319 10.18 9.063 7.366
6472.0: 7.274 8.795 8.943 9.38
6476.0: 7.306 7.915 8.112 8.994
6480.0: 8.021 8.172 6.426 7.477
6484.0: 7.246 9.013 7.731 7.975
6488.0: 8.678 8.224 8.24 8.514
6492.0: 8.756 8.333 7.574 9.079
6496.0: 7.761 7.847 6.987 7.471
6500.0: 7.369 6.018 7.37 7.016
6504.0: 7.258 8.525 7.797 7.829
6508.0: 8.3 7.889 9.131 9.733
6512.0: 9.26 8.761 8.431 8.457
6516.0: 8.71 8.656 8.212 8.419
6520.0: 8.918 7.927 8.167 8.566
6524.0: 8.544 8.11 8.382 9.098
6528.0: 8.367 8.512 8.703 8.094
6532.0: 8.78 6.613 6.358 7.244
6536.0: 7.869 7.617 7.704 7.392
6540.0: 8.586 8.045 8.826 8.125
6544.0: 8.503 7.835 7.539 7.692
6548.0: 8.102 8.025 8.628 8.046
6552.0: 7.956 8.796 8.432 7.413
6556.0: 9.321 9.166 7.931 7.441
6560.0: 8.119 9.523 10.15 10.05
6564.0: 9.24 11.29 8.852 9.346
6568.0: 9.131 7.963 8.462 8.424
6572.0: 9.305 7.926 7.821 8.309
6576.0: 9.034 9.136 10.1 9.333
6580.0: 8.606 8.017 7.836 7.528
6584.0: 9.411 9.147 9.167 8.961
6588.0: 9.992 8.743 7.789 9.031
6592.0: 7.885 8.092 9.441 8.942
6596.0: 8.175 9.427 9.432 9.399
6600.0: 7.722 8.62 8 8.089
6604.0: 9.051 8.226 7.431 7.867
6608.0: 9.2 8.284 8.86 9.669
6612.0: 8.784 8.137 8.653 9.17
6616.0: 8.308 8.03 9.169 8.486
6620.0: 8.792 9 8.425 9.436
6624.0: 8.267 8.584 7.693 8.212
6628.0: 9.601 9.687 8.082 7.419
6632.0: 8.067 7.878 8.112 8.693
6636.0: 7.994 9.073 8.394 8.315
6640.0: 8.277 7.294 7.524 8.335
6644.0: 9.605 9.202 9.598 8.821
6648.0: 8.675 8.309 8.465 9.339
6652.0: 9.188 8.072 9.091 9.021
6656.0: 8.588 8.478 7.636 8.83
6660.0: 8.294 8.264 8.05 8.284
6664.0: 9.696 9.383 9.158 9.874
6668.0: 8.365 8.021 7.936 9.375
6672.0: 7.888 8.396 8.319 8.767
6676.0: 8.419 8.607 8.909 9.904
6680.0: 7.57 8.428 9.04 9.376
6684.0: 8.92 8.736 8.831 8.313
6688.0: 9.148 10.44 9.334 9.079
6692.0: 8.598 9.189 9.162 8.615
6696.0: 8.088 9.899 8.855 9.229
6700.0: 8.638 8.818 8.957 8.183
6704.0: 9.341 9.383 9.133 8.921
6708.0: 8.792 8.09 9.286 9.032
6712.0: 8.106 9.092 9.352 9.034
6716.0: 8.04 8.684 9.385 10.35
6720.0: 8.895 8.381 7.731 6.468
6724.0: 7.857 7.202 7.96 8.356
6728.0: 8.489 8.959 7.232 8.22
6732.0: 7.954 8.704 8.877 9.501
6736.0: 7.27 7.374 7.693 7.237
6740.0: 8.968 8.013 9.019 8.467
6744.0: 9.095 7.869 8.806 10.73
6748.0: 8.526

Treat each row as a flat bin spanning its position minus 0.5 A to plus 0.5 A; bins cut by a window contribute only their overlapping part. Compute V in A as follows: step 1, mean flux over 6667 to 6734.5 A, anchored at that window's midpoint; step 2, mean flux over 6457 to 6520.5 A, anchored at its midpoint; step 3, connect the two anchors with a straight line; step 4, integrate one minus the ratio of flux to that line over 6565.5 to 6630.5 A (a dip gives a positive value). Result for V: -1.7 A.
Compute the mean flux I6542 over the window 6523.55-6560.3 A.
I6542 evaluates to 8.11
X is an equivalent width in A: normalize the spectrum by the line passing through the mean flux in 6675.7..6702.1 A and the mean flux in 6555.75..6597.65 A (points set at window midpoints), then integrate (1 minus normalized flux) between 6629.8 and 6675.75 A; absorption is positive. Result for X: 1.9 A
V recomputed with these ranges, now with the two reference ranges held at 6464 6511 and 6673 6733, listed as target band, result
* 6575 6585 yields -0.5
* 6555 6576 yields -1.3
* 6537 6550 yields 0.4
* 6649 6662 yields 0.0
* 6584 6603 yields -0.8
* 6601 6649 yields -0.2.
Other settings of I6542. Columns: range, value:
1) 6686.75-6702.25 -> 9.04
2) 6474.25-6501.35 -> 7.97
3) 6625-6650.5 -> 8.46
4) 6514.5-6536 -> 8.22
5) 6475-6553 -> 8.09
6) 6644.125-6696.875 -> 8.78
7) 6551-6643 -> 8.63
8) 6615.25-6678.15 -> 8.57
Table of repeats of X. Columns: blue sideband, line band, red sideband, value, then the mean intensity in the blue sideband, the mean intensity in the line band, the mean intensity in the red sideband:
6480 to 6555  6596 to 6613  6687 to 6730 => -0.4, 8.09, 8.6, 8.75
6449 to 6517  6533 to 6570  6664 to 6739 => -0.2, 8.17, 8.37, 8.67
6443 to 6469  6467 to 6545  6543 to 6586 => 3.1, 8.36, 8.15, 8.64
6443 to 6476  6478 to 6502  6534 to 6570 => 1.4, 8.39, 7.9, 8.43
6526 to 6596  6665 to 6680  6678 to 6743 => -0.1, 8.5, 8.69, 8.65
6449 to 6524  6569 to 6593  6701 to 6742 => -1.0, 8.2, 8.67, 8.47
